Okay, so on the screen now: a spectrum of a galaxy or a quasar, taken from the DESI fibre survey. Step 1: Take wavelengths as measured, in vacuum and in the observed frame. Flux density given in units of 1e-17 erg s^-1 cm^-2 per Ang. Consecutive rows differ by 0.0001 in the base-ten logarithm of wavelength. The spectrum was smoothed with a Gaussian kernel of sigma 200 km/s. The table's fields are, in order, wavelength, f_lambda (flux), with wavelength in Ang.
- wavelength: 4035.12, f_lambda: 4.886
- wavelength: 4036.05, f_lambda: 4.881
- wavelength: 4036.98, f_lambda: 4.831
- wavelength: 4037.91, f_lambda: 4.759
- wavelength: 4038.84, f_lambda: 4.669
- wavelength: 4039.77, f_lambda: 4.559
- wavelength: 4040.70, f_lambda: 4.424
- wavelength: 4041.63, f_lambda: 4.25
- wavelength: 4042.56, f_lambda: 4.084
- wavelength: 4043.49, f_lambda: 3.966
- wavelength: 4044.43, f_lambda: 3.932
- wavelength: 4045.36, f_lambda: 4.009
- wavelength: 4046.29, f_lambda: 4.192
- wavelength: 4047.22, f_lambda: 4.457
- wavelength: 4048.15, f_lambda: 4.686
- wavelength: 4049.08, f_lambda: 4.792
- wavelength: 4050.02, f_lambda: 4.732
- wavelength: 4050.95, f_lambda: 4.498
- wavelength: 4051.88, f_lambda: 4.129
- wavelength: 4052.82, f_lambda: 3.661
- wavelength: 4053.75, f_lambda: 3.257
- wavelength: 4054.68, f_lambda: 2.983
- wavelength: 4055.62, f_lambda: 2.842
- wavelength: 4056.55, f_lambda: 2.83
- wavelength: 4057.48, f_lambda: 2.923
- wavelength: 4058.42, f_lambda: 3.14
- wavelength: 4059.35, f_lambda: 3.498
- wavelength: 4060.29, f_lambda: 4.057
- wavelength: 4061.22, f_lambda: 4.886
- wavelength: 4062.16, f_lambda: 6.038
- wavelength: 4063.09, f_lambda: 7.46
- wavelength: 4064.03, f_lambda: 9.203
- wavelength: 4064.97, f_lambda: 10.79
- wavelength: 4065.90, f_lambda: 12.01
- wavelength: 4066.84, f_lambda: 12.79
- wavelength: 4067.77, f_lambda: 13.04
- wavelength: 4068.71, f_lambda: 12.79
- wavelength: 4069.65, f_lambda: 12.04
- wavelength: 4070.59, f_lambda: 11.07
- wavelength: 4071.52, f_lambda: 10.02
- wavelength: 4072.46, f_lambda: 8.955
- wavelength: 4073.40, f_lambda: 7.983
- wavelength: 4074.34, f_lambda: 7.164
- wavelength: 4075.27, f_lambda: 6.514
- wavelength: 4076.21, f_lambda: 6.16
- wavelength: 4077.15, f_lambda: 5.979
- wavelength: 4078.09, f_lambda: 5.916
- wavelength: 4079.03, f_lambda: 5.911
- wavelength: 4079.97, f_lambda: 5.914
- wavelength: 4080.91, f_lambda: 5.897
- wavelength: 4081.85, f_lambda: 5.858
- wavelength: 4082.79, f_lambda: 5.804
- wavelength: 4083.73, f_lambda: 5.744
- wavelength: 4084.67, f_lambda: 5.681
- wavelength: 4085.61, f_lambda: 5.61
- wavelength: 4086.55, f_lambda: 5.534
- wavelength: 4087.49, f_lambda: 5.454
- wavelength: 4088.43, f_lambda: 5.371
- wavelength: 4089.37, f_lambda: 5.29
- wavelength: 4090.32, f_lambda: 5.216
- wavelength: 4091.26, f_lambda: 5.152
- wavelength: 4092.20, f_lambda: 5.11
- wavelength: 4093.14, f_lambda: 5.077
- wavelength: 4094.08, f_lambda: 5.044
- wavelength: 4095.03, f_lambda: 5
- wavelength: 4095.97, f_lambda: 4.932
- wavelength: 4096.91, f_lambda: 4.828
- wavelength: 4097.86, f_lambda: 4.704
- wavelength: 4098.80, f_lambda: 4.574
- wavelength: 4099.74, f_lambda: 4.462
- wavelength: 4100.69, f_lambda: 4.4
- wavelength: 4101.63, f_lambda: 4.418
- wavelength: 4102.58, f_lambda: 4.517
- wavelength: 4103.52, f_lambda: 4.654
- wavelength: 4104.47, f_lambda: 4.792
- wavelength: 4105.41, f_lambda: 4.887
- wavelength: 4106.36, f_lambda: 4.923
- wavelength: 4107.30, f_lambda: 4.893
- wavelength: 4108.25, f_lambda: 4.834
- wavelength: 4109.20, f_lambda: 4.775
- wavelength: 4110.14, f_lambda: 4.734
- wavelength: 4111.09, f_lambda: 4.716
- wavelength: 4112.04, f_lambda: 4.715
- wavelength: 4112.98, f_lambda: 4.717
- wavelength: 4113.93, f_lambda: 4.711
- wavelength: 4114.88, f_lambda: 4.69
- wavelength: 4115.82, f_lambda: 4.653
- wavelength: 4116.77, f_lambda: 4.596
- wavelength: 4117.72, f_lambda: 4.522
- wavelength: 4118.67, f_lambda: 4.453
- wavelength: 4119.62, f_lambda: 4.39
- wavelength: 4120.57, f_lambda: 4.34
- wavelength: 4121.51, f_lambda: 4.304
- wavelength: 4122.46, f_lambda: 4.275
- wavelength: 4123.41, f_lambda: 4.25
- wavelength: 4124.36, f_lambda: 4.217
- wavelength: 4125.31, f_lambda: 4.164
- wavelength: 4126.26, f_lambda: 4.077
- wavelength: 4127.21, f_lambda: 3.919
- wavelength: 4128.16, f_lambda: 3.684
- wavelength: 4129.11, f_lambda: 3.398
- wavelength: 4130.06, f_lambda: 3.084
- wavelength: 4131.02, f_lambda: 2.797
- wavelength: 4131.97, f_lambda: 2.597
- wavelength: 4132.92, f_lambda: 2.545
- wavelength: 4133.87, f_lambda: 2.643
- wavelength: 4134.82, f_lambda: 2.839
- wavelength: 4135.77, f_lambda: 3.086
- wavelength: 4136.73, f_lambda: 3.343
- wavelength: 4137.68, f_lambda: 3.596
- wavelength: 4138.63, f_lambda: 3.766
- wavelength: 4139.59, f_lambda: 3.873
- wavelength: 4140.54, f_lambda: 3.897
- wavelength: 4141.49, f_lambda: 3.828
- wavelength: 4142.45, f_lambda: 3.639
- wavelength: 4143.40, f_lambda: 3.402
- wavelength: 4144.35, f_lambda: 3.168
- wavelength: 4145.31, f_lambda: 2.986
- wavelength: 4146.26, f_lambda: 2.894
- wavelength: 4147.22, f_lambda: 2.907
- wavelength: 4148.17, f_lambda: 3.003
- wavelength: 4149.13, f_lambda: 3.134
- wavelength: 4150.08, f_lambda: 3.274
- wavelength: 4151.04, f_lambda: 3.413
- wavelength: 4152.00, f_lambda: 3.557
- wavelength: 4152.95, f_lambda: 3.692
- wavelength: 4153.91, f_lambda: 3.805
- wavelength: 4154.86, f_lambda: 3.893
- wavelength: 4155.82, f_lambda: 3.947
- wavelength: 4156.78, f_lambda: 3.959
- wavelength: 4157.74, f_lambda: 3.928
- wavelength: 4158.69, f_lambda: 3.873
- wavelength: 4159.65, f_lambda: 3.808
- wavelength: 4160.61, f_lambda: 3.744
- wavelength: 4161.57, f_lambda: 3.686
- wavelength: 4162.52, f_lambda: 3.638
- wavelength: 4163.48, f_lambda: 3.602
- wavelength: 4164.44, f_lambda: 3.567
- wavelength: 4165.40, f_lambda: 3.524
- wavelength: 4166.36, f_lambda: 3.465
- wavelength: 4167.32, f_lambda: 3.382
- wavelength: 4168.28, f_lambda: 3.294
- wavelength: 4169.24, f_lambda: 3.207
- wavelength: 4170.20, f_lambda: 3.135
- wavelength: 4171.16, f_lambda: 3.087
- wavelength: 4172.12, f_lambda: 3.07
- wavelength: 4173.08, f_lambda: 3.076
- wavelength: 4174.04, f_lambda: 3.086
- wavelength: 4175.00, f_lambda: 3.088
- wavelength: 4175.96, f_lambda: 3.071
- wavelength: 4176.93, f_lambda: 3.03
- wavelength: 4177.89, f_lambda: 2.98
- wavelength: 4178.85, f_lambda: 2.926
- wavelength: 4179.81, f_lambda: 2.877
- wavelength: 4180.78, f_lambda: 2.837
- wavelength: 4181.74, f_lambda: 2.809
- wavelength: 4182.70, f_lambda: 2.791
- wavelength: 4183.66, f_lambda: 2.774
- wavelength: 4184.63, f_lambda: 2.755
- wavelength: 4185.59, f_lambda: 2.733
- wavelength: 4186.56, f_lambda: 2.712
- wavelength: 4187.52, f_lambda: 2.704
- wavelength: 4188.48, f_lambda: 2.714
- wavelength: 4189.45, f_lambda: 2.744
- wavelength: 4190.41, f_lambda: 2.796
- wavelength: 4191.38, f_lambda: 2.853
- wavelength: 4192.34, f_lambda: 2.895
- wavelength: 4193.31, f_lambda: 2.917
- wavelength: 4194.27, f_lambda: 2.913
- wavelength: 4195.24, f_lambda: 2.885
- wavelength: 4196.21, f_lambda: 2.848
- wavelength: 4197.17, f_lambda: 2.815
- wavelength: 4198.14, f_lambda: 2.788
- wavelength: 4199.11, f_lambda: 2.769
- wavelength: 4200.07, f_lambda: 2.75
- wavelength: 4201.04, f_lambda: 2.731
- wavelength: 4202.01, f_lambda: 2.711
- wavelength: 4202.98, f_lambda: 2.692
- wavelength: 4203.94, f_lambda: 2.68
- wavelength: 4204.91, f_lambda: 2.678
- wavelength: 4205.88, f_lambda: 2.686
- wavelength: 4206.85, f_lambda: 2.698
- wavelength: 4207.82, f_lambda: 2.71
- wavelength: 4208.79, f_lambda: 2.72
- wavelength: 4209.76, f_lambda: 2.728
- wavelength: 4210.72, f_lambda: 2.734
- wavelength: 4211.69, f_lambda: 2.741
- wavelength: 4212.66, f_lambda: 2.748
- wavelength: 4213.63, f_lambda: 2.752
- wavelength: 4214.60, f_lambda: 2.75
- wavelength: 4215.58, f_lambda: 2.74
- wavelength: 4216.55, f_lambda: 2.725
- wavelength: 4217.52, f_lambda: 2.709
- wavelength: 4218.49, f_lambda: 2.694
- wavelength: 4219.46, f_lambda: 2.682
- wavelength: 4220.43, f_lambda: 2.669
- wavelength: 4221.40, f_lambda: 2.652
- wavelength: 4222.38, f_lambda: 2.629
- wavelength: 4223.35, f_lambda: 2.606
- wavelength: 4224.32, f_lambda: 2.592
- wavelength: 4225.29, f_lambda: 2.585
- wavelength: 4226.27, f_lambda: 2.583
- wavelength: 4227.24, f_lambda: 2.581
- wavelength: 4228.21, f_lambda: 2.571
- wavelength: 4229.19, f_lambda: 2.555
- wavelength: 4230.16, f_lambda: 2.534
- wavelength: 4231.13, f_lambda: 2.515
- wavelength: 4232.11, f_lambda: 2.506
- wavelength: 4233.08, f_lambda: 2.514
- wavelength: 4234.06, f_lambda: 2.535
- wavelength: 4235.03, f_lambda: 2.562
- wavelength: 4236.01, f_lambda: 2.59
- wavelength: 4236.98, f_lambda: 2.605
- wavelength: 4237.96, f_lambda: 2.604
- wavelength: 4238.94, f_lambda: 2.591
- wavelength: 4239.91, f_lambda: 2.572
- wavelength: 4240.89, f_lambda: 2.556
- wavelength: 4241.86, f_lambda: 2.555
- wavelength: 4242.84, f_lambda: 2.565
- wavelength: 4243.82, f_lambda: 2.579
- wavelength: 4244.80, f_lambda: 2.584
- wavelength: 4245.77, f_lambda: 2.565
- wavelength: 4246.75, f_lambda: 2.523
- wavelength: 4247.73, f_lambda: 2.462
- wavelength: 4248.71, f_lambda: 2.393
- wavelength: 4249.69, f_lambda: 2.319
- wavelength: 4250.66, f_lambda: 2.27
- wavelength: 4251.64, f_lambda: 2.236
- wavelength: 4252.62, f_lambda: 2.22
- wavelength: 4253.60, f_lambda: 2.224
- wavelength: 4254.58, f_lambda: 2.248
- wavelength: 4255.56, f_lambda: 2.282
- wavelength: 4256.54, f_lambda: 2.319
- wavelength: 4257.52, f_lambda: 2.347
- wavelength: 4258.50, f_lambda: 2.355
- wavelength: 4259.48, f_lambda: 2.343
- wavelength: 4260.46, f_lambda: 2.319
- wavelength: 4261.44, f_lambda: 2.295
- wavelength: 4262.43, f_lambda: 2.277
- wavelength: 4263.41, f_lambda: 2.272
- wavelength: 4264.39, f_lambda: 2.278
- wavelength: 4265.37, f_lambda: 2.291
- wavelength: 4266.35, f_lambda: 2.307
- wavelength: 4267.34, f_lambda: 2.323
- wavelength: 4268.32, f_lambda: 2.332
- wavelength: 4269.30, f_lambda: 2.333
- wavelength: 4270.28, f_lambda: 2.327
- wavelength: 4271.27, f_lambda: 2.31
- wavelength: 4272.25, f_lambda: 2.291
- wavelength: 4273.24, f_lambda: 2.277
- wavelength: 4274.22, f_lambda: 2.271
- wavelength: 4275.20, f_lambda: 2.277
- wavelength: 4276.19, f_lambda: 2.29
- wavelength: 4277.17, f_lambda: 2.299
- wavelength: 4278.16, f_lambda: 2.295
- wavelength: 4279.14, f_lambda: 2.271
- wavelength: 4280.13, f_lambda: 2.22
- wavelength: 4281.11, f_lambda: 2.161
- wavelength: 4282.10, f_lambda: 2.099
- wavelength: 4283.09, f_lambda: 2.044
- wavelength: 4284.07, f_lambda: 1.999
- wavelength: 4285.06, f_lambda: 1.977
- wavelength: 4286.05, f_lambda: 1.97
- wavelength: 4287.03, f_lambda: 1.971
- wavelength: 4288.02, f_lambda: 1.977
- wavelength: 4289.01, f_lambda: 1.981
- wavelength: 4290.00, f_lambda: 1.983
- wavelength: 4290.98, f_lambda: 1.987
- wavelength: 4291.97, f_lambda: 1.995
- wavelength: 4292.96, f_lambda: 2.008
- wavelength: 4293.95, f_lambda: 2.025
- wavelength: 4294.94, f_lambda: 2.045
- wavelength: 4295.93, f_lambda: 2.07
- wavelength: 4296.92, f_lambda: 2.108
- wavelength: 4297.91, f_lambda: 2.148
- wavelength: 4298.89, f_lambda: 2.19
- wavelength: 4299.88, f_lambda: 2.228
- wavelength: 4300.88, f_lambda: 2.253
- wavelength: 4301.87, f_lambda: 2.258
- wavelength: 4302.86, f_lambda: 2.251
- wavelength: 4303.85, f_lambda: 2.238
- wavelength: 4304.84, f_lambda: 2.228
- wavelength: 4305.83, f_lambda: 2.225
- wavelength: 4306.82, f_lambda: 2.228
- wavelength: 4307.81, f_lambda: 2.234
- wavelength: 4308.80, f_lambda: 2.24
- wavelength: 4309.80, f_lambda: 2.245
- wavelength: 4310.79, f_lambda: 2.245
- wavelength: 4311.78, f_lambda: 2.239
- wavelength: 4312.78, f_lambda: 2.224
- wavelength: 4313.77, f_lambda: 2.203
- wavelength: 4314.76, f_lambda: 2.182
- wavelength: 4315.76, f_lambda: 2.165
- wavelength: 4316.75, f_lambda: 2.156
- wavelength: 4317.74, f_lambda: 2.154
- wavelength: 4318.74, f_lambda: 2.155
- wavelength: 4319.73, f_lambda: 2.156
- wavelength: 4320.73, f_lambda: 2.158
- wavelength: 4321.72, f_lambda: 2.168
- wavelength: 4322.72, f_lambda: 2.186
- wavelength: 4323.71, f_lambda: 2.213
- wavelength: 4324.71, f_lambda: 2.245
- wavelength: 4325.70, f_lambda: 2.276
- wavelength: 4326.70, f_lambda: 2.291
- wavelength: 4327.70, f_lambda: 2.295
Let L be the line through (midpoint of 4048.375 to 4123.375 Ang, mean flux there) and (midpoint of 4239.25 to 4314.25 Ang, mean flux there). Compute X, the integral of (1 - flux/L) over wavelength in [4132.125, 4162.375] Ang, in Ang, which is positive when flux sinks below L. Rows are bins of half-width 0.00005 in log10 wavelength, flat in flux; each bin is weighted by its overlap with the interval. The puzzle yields 7.4 Ang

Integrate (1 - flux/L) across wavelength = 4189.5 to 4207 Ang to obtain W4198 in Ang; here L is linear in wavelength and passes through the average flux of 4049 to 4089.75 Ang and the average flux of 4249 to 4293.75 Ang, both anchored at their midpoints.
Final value 4.6 Ang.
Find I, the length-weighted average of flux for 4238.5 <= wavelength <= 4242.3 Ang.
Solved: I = 2.57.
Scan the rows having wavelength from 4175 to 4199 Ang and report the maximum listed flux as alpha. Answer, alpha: 3.088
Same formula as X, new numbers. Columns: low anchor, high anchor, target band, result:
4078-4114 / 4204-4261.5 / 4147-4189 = 5.5 Ang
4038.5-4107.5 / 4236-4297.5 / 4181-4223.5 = 8.4 Ang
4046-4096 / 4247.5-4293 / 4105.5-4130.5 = 4.2 Ang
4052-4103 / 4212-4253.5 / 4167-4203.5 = 7.7 Ang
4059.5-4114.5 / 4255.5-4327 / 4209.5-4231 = 5.7 Ang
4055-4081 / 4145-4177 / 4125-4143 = 4.6 Ang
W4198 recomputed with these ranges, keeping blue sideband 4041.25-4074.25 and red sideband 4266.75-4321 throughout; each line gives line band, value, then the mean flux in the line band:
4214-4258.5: 9.1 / 2.52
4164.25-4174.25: 2.5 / 3.26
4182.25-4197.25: 4.5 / 2.8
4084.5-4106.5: 2.6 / 4.98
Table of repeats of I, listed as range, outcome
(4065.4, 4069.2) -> 12.6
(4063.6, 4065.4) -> 9.97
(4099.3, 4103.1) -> 4.45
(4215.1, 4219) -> 2.72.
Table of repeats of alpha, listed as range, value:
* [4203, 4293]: 2.752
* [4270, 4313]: 2.327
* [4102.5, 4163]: 4.923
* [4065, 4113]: 13.04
